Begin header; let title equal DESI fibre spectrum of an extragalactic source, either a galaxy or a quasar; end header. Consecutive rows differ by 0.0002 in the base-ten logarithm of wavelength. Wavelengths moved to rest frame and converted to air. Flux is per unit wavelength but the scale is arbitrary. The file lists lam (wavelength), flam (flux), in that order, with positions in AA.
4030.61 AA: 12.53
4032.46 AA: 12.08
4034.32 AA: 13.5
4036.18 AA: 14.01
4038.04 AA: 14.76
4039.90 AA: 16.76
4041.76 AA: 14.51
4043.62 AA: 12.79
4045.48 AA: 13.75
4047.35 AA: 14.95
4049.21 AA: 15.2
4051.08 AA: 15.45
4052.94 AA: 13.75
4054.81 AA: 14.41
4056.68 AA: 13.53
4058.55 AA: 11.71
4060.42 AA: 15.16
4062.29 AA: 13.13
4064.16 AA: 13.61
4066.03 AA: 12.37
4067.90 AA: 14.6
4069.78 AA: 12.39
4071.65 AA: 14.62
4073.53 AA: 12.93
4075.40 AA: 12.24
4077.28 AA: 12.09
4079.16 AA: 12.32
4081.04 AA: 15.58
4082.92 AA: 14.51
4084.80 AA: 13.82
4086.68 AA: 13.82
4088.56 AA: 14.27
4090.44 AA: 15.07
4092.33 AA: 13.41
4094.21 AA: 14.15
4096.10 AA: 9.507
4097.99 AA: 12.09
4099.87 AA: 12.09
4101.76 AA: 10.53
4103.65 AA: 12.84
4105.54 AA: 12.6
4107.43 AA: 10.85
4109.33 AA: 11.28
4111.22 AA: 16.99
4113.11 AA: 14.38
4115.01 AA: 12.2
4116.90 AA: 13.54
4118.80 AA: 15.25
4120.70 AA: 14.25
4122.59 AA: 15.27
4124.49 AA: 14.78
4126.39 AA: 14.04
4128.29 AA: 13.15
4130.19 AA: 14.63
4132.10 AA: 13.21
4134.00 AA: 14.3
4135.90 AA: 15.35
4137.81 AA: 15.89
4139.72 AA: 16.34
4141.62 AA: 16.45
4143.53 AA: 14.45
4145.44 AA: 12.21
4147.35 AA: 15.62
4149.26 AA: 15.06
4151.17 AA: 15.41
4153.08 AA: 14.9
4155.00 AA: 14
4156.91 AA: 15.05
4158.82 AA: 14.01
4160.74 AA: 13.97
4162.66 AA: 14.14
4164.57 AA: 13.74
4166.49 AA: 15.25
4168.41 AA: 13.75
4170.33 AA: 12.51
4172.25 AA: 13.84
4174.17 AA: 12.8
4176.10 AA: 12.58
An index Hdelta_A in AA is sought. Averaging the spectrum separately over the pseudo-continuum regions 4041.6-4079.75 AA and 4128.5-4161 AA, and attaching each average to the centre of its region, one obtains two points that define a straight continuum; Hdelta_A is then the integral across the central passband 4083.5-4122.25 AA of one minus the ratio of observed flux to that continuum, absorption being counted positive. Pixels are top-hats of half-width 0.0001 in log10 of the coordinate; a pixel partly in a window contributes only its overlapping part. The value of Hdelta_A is 2.65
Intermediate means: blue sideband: 13.6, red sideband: 14.7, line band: 13.2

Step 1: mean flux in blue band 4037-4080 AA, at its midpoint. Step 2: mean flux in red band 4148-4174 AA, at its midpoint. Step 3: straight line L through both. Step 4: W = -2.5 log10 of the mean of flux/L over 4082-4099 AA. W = 0.04 mag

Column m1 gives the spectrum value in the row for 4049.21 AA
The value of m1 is 15.2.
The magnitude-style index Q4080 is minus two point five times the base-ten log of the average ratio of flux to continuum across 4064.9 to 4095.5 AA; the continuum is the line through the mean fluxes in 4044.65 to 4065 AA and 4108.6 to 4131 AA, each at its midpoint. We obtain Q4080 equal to 0.04 mag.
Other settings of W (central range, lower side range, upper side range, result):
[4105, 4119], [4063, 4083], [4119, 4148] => 0.07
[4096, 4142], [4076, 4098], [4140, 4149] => 0.04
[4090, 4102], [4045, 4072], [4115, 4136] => 0.14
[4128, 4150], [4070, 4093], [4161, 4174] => -0.08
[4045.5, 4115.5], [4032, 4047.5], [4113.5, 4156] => 0.07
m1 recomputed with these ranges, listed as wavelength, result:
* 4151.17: 15.41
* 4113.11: 14.38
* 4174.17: 12.8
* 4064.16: 13.61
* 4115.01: 12.2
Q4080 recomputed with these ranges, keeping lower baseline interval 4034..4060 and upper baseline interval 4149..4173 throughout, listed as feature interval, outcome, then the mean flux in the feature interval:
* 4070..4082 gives 0.08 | 13.2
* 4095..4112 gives 0.18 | 12.1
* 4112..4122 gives 0.02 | 14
